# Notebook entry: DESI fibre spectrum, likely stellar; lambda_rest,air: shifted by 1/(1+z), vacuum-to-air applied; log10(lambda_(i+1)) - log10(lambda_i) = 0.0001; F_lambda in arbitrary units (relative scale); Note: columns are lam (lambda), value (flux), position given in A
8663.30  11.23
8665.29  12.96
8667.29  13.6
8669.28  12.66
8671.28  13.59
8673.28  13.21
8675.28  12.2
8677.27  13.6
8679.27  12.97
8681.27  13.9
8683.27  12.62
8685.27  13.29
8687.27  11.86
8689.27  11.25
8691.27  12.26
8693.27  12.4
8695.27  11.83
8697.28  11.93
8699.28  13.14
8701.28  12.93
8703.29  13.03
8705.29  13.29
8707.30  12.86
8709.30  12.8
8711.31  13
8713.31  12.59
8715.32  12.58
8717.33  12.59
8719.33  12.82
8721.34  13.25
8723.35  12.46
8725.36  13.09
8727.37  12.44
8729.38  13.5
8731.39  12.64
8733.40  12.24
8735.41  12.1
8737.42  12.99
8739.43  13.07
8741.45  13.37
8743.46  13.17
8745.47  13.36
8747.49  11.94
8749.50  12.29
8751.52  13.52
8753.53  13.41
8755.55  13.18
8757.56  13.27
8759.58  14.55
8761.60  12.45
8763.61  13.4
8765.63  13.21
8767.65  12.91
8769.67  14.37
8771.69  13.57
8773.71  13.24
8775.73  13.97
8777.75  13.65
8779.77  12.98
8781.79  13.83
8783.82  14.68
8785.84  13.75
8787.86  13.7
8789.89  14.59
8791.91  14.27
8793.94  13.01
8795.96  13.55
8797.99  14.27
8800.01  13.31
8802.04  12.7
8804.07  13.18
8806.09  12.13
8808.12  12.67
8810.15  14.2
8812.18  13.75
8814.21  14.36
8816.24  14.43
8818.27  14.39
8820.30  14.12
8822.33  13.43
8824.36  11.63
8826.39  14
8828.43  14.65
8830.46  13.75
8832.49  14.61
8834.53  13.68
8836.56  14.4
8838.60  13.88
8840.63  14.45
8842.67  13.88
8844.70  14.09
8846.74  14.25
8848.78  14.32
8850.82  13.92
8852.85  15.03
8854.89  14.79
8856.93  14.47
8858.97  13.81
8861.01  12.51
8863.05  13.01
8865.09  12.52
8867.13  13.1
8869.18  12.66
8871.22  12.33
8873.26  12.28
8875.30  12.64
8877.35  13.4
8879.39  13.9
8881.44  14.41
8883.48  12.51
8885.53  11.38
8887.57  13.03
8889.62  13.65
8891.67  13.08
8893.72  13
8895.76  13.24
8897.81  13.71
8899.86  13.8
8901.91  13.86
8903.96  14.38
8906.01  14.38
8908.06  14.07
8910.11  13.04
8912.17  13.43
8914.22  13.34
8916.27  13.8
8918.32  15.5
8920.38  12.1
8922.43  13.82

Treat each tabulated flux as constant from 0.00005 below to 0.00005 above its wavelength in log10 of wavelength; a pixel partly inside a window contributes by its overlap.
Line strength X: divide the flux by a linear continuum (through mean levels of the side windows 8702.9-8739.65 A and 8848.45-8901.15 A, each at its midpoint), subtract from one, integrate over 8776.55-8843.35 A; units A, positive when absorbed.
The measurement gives -3.3 A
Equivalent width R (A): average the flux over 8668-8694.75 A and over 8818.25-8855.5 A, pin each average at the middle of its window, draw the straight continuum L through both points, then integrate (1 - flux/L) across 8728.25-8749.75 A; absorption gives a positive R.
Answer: 0.7 A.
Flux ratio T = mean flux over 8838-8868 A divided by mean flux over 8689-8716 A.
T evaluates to 1.10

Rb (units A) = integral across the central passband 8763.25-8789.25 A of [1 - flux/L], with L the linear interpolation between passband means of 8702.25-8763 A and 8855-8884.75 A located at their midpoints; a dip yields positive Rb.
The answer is -1.3 A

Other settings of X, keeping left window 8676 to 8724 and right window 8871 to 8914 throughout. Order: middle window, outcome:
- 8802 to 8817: -0.4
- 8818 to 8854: -2.4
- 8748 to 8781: -1.1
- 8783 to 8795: -0.9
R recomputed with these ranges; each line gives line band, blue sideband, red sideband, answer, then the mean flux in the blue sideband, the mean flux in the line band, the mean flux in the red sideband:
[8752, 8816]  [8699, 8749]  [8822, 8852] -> -0.6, 12.8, 13.6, 13.9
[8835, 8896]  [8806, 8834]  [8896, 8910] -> 1.7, 13.8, 13.5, 13.9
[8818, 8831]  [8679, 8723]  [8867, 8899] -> -0.8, 12.7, 13.7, 13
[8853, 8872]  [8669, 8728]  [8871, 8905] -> -0.2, 12.7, 13.3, 13.2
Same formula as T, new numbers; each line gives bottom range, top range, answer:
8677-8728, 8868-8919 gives 1.05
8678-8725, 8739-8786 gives 1.05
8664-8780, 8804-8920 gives 1.05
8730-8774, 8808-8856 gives 1.07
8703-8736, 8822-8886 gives 1.06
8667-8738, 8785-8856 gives 1.09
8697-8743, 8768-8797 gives 1.07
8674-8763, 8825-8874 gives 1.07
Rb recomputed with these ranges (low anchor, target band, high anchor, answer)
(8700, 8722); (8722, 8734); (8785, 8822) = 0.25 A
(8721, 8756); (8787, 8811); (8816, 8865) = 0.09 A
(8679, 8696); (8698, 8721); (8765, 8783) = -0.23 A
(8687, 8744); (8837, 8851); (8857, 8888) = -1.34 A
